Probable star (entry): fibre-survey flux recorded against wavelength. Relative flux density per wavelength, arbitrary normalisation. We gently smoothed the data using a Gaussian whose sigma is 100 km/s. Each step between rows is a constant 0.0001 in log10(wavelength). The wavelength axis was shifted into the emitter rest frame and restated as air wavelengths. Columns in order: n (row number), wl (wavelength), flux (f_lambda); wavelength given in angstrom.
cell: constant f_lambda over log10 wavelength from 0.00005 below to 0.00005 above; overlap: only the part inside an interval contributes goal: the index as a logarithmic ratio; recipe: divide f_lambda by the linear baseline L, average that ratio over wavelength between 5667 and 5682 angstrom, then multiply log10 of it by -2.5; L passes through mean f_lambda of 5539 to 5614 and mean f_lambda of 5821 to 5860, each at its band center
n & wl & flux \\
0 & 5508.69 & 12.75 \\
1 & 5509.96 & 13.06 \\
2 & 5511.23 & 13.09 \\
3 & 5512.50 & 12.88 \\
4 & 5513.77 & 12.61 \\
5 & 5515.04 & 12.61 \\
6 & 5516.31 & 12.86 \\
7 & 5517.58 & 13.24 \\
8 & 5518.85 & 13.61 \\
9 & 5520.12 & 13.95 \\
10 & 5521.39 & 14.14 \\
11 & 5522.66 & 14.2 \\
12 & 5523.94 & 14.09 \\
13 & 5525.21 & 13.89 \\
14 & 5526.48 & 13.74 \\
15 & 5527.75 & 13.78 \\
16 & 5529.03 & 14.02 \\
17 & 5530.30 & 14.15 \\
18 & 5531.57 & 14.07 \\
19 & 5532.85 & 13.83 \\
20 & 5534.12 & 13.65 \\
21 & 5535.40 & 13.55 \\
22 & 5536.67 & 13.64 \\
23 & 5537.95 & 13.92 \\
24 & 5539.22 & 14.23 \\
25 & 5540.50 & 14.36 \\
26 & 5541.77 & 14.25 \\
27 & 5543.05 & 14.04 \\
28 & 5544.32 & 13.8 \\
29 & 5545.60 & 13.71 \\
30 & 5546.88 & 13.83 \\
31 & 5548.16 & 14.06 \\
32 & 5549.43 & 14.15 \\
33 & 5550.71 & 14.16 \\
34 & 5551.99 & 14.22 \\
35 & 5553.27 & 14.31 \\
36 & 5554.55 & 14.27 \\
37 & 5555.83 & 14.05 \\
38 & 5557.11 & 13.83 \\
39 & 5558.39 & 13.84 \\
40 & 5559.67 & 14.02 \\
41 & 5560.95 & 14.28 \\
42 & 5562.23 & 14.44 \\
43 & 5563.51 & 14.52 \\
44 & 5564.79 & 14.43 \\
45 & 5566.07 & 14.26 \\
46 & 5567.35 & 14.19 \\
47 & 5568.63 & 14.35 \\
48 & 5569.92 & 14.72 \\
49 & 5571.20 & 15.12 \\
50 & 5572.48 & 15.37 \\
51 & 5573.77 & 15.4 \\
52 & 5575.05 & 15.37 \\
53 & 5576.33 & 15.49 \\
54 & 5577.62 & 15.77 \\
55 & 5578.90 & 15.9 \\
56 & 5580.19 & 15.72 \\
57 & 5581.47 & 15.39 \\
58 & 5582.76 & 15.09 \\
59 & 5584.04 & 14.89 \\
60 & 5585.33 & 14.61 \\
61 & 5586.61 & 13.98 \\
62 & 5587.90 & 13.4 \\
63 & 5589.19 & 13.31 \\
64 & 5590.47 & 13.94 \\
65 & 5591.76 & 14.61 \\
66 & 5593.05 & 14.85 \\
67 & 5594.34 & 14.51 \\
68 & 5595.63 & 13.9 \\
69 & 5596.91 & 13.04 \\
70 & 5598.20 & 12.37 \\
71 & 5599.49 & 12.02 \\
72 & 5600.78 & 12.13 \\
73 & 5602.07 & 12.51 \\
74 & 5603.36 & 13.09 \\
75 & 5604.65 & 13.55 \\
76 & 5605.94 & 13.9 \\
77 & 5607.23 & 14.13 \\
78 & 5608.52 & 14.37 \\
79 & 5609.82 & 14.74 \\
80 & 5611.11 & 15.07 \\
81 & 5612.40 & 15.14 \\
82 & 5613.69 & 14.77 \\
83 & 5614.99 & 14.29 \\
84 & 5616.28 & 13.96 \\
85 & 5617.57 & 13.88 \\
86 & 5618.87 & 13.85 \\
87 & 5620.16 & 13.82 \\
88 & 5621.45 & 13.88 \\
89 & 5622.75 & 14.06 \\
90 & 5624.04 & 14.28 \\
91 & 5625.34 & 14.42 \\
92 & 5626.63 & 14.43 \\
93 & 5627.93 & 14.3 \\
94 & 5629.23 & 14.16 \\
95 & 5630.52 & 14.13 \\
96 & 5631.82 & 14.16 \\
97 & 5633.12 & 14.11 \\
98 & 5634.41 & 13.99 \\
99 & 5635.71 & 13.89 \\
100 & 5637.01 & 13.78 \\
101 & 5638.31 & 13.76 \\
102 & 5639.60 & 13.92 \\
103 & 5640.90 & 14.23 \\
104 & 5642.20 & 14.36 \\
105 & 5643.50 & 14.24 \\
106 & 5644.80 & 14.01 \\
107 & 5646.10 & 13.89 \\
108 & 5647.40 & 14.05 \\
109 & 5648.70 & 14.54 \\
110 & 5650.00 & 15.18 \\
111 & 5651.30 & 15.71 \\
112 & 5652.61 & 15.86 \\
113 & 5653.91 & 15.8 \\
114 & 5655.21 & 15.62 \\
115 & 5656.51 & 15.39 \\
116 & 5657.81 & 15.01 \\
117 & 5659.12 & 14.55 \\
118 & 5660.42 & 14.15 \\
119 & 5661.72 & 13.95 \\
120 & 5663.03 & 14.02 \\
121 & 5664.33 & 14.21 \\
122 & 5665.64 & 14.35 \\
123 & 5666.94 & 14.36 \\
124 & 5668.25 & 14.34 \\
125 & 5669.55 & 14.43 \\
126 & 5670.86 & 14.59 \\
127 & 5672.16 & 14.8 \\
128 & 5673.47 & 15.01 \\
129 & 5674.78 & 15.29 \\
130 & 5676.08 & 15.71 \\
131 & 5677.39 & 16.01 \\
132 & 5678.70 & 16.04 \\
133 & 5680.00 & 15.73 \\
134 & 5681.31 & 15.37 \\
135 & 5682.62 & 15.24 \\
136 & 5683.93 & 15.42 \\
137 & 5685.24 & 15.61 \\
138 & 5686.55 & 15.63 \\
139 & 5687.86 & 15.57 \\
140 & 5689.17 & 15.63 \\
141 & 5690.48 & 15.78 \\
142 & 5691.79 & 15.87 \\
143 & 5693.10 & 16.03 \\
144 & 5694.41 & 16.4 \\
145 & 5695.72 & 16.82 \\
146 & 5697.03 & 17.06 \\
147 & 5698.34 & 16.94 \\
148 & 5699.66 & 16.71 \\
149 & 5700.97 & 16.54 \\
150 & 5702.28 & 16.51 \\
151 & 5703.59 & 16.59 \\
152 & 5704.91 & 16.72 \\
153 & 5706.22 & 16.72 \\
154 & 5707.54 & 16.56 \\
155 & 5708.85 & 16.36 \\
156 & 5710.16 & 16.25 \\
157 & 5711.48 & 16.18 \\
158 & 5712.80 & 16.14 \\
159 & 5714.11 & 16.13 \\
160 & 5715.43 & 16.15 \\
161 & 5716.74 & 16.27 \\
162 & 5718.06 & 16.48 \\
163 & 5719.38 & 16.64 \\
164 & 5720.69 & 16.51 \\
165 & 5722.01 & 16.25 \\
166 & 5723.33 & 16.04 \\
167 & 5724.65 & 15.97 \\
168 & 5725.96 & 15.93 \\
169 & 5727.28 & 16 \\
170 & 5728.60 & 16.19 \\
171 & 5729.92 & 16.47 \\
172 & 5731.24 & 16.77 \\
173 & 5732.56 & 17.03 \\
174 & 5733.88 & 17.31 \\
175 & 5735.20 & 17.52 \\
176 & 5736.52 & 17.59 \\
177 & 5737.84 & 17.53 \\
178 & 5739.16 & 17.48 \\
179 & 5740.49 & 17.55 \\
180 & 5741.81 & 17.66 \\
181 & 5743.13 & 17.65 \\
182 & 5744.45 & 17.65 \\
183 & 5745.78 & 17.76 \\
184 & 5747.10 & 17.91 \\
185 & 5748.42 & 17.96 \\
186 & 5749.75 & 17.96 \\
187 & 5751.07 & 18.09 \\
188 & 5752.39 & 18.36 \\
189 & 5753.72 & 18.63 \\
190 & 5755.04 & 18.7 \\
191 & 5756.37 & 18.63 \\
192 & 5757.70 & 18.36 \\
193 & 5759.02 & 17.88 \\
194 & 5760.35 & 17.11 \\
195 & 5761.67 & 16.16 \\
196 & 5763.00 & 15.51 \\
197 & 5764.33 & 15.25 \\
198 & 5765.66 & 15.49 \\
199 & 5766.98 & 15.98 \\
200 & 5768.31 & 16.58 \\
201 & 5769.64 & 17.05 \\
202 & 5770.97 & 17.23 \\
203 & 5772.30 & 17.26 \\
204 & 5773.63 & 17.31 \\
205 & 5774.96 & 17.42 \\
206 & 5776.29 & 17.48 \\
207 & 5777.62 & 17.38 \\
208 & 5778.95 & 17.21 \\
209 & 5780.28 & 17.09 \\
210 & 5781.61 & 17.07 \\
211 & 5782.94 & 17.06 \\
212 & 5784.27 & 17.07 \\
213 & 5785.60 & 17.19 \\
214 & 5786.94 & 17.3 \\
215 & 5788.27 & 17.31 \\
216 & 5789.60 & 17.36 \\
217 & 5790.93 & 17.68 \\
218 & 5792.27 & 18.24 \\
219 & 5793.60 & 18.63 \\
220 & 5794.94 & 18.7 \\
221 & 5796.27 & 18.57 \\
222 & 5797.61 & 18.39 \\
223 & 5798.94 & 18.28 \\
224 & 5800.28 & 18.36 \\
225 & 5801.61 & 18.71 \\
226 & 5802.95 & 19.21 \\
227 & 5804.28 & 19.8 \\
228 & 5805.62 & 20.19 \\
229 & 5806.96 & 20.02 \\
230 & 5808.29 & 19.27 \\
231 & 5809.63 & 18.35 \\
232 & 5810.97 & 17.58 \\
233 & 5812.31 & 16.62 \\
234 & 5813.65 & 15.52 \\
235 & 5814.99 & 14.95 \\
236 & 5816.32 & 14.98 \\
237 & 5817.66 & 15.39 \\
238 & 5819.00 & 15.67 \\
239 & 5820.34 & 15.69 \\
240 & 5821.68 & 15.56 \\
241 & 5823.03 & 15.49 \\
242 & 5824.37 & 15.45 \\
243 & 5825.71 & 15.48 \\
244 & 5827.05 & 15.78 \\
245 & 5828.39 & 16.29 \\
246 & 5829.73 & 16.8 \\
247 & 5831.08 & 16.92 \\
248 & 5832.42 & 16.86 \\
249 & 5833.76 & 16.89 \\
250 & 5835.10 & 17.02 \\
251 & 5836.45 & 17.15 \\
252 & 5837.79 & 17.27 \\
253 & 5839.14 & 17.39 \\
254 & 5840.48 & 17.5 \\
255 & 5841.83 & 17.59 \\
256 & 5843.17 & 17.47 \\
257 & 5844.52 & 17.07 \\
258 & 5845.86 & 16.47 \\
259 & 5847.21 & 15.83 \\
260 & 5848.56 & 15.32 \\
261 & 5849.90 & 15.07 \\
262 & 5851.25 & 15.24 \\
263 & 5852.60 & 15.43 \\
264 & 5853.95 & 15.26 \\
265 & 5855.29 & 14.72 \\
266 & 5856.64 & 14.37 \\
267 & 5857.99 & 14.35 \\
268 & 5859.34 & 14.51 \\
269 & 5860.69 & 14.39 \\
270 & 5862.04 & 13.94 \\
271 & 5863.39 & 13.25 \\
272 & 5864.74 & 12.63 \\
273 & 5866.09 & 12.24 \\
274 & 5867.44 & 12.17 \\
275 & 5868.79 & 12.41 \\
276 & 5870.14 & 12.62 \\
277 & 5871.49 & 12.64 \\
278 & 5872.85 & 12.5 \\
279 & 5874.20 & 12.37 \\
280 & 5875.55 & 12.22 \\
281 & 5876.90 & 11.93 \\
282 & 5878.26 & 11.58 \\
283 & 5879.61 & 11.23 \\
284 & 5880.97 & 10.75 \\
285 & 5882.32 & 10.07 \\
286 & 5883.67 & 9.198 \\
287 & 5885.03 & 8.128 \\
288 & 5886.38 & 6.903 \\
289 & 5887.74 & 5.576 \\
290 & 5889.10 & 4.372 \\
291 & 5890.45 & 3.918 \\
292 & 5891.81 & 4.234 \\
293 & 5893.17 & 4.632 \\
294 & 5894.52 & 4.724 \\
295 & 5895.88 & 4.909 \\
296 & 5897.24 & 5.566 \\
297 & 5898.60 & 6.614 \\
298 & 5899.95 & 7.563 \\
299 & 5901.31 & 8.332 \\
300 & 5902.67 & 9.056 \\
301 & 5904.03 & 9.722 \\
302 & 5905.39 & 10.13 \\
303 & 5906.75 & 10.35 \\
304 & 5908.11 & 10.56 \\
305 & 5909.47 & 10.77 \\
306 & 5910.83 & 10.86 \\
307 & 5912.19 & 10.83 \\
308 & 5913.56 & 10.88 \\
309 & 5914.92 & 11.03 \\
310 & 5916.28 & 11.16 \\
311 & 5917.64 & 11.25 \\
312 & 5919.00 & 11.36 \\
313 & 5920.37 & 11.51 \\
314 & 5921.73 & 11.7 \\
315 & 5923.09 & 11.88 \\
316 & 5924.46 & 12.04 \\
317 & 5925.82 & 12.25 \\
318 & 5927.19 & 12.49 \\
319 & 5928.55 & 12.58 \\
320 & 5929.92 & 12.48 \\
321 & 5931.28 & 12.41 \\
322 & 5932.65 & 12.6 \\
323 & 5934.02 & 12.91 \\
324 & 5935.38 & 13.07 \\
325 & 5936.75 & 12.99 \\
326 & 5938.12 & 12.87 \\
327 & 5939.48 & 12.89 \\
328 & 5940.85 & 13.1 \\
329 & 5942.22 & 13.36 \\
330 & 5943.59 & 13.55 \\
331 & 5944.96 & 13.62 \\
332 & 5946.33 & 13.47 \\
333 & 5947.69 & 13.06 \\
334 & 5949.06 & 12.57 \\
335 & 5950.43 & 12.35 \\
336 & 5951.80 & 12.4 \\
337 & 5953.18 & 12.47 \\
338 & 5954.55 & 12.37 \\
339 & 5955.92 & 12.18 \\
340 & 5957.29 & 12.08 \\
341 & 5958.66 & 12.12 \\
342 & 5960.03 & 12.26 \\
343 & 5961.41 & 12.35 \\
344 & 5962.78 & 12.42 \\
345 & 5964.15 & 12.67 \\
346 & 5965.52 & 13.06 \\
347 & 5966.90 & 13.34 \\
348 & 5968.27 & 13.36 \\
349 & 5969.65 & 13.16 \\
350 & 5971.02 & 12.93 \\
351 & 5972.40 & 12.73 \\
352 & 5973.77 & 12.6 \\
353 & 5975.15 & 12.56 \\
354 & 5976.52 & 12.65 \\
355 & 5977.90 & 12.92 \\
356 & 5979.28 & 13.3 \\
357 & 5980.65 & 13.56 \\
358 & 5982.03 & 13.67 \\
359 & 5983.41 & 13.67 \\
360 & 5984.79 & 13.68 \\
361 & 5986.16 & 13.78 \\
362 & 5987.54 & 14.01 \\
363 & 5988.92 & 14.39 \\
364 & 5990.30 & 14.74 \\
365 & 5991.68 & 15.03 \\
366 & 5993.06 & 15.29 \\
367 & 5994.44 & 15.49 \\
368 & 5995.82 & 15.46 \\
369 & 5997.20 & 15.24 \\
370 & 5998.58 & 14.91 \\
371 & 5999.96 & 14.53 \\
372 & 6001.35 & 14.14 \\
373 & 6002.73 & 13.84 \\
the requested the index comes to -0.02 mag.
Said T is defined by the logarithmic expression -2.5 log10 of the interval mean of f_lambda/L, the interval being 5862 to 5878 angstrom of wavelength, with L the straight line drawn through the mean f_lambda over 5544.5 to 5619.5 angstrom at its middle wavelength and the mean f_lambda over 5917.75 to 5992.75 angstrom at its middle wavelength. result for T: 0.06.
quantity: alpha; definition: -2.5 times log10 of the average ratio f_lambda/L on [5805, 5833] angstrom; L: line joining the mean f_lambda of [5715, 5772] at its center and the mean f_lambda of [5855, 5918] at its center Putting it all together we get -0.23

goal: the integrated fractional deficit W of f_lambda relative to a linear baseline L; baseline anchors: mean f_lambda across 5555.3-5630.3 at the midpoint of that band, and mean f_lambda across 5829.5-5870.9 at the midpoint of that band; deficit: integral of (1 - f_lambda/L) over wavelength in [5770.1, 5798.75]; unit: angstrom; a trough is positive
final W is -4.8 angstrom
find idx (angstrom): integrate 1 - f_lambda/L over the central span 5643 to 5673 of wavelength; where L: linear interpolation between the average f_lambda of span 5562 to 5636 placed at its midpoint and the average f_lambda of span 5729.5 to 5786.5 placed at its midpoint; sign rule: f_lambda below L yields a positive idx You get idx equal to 1.4 angstrom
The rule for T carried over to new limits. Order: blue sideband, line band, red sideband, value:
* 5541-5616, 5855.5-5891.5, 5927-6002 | 0.211 mag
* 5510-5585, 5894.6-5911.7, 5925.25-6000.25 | 0.480 mag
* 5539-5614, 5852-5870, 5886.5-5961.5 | -0.214 mag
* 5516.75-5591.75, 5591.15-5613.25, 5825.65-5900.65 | 0.019 mag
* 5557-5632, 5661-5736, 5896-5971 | -0.181 mag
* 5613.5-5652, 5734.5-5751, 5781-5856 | -0.119 mag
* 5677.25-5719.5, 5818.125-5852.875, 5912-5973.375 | -0.161 mag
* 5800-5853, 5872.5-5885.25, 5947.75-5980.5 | 0.349 mag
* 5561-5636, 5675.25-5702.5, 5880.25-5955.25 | -0.212 mag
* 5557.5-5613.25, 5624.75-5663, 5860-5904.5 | -0.086 mag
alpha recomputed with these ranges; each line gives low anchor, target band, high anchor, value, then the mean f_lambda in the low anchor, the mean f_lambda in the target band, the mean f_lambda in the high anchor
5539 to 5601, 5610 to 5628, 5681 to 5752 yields 0.057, 14.3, 14.3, 16.6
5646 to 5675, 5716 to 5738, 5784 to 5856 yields -0.061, 14.7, 16.6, 17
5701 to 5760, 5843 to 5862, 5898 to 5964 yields -0.108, 17.1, 15.3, 11.7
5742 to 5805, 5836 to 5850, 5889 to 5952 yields -0.174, 17.6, 16.8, 10.6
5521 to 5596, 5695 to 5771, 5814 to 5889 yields -0.189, 14.3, 16.9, 14.1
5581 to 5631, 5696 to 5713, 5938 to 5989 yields -0.204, 14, 16.6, 13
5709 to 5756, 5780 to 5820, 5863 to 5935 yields -0.234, 17.1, 17.7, 10.2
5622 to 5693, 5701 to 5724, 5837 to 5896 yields -0.162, 14.8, 16.4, 12.3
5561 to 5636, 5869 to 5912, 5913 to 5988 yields 0.406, 14.3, 8.9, 12.7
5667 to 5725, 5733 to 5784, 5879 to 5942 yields -0.219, 16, 17.4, 9.91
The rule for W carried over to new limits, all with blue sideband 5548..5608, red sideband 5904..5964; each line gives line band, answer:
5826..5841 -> -4.9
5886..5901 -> 8.4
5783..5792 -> -3.0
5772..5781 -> -2.9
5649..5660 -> -1.2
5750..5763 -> -4.6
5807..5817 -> -3.2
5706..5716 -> -2.1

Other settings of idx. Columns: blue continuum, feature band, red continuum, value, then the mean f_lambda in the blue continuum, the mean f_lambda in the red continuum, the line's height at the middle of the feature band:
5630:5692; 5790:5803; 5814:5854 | -2.1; 14.8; 16.2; 15.9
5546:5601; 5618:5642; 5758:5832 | 1.6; 14.3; 17.1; 15.1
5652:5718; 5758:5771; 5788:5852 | 0.1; 15.7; 17.1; 16.5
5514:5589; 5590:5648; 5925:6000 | 0.4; 14.2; 13.2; 14.1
